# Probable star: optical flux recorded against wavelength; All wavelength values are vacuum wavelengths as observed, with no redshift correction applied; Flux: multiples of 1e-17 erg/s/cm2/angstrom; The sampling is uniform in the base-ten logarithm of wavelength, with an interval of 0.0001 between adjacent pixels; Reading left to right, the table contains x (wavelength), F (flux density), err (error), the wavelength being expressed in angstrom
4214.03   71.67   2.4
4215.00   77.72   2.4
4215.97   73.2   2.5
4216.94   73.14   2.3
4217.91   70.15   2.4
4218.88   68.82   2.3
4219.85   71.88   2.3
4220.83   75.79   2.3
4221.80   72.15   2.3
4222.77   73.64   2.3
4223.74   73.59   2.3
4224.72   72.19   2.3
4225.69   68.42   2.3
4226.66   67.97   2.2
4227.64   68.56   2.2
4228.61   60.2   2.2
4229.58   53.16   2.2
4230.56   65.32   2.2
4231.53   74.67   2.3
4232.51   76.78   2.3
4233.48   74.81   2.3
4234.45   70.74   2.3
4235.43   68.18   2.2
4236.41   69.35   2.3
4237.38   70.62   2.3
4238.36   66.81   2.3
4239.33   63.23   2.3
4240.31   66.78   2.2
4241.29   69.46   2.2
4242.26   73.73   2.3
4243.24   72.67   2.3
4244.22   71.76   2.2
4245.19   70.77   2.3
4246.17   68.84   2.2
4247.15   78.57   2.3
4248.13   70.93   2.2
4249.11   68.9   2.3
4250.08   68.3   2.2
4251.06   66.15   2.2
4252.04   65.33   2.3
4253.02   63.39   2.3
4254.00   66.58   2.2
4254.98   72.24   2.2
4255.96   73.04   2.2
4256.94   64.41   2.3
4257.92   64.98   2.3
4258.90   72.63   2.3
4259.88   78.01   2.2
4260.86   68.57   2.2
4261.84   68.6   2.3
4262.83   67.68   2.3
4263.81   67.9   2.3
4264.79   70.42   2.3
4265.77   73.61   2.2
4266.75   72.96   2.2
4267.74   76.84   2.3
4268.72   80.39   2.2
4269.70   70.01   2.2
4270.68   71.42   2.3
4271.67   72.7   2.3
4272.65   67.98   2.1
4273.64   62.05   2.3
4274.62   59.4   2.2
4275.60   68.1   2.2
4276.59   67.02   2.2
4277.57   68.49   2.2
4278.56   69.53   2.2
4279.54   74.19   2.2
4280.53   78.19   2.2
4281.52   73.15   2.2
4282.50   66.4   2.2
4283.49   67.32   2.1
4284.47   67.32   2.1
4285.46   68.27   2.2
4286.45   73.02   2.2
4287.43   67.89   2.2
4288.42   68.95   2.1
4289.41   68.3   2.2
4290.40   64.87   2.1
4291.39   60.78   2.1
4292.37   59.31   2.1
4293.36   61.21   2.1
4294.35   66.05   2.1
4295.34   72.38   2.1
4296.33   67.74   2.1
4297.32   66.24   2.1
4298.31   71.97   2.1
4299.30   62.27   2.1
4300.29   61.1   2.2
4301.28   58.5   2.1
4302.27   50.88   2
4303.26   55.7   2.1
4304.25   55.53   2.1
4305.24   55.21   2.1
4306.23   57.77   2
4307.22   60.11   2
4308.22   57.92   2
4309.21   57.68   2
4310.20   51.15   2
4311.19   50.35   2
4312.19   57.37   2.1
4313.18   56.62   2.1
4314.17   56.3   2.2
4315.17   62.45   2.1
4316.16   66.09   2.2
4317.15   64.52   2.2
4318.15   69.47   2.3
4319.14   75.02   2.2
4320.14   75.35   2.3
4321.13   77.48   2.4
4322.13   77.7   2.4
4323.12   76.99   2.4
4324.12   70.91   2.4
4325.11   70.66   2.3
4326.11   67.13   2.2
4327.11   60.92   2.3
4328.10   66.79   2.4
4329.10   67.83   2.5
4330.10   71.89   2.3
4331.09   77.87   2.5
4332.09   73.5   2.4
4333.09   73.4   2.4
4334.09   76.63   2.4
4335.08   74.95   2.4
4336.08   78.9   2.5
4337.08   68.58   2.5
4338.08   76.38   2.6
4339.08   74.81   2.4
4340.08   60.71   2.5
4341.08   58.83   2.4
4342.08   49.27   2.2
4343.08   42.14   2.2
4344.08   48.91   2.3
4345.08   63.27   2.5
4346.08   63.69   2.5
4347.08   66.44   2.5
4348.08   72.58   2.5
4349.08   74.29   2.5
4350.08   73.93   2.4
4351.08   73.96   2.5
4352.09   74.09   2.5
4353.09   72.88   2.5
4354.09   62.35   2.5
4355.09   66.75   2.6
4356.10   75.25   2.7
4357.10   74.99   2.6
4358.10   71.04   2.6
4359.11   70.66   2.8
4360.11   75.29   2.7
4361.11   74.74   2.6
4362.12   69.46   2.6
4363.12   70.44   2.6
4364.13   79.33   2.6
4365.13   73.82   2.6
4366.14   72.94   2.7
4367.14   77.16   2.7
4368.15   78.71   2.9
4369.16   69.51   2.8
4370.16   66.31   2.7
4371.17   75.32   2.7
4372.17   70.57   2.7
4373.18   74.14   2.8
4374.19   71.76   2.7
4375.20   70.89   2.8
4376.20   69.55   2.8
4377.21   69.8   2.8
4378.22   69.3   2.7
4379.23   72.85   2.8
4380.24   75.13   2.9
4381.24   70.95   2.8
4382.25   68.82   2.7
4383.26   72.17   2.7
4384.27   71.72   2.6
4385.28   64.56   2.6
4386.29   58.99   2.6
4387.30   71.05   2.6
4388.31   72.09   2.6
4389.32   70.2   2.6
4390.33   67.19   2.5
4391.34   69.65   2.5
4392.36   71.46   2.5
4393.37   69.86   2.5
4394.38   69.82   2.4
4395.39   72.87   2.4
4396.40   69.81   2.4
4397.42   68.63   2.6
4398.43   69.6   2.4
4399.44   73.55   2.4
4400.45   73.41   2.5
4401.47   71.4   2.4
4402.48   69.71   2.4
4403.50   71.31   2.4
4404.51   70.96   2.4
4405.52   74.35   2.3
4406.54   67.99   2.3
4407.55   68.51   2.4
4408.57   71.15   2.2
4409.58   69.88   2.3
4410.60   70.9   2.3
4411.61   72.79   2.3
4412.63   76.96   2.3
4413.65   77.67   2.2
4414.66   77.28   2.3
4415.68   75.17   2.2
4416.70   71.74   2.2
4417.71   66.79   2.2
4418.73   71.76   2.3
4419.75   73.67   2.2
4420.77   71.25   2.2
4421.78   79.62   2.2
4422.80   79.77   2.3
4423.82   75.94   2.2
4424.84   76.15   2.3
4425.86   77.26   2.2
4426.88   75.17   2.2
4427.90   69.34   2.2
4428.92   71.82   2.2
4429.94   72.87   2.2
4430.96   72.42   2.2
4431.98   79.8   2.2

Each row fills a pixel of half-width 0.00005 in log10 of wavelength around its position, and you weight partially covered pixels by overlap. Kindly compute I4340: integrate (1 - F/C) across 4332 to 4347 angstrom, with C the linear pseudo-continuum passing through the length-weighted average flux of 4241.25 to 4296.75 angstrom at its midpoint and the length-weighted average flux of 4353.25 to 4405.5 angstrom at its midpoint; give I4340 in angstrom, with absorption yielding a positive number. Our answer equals 1.1 angstrom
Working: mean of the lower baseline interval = 69.3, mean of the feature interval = 65.4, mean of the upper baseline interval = 71.2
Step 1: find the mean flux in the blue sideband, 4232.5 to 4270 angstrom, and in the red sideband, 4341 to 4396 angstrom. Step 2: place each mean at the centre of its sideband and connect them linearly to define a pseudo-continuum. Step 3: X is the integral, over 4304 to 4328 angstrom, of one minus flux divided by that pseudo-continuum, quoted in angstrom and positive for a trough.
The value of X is 2.1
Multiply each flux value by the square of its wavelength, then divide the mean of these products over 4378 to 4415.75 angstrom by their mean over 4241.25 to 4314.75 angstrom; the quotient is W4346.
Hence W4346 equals 1.13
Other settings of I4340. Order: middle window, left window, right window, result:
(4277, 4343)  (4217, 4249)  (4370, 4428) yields 4.4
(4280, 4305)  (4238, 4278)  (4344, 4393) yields 1.7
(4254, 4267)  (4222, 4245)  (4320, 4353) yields -0.2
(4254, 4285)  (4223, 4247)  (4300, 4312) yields -3.6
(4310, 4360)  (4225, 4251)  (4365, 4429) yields 2.1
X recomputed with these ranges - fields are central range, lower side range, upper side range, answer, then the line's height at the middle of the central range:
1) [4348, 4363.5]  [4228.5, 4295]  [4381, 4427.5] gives -0.3 angstrom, 70.8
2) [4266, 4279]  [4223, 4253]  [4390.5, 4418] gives 0.0 angstrom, 69.7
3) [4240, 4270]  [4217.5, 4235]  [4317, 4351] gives -0.4 angstrom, 69.7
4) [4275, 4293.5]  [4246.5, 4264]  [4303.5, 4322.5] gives -0.7 angstrom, 65.7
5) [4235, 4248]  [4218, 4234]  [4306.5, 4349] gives -0.2 angstrom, 69.3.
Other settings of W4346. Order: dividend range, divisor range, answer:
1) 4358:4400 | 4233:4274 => 1.08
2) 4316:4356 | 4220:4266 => 1.04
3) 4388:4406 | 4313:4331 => 1.06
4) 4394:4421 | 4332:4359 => 1.08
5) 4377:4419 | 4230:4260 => 1.09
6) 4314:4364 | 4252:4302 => 1.04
